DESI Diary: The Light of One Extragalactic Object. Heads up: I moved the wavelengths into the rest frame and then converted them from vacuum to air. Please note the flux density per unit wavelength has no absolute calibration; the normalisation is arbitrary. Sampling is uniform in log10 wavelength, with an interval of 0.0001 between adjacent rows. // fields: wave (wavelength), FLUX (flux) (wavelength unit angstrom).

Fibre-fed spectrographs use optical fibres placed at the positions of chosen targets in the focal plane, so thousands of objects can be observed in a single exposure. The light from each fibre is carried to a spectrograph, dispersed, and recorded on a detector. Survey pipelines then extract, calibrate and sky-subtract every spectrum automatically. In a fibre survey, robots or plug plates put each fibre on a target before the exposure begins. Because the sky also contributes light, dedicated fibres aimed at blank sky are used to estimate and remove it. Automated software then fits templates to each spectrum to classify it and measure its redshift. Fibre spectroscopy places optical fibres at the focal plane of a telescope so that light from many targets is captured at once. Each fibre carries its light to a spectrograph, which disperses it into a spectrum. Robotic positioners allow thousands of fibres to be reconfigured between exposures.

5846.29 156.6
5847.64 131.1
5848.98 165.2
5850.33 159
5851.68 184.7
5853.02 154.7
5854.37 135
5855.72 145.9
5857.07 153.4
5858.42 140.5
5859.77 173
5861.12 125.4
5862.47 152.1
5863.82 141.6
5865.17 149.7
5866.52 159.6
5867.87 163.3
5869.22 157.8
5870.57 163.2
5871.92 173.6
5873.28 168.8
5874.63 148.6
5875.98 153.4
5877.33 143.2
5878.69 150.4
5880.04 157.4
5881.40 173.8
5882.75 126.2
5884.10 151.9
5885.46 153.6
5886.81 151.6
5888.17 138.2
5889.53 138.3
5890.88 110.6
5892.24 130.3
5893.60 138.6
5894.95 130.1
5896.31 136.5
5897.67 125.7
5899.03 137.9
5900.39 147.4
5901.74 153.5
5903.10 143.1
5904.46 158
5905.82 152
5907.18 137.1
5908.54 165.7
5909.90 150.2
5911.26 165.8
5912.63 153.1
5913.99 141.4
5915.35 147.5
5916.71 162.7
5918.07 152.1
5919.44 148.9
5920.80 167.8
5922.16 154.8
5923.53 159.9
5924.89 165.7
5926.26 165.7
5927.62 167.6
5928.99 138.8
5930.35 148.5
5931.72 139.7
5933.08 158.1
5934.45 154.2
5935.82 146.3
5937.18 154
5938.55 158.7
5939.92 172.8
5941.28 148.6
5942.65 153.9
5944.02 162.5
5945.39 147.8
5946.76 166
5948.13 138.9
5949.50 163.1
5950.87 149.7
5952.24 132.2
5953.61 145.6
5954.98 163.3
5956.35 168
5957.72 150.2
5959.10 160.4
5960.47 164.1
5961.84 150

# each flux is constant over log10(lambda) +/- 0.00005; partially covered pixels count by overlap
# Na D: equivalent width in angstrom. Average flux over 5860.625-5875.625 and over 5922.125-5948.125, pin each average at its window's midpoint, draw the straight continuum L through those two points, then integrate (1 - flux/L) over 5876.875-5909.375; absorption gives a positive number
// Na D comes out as 2.4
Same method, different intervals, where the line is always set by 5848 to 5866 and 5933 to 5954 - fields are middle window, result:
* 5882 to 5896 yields 1.41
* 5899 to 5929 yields -0.32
